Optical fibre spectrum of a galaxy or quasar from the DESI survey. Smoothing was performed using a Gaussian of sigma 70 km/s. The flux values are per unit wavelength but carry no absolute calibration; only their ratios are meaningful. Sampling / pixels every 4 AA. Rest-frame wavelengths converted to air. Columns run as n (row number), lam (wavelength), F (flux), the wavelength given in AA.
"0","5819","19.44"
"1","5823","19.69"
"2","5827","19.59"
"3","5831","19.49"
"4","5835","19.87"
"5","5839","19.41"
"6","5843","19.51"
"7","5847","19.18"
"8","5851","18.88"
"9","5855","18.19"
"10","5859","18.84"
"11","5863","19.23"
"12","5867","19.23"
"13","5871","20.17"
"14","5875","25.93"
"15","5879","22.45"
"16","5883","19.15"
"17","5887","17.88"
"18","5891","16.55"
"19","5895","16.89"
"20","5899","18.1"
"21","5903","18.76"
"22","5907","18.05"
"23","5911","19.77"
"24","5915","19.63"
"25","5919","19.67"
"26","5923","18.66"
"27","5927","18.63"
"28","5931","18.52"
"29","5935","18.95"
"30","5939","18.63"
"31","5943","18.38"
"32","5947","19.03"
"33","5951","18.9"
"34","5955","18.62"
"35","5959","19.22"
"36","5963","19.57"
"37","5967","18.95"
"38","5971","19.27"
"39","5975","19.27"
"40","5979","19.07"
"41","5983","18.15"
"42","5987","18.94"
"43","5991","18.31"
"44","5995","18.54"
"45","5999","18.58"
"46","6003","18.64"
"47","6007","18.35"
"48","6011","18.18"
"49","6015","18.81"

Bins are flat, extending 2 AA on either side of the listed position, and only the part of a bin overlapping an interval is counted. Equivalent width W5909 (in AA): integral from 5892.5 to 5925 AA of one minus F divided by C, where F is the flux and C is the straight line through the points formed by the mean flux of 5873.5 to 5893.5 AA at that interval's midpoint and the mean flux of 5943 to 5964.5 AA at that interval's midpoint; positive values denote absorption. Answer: 1.8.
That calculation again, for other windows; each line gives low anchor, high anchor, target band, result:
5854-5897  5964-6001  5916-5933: 0.3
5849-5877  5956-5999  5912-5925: 0.1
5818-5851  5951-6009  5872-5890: -1.6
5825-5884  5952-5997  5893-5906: 1.1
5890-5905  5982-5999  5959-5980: -1.0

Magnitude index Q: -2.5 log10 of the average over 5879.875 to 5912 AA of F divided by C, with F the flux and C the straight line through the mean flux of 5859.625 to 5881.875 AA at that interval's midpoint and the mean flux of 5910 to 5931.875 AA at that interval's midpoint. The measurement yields 0.107 mag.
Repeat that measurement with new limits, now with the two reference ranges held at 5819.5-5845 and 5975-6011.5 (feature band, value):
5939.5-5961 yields 0.00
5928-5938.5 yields 0.01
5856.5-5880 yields -0.08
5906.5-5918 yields -0.01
